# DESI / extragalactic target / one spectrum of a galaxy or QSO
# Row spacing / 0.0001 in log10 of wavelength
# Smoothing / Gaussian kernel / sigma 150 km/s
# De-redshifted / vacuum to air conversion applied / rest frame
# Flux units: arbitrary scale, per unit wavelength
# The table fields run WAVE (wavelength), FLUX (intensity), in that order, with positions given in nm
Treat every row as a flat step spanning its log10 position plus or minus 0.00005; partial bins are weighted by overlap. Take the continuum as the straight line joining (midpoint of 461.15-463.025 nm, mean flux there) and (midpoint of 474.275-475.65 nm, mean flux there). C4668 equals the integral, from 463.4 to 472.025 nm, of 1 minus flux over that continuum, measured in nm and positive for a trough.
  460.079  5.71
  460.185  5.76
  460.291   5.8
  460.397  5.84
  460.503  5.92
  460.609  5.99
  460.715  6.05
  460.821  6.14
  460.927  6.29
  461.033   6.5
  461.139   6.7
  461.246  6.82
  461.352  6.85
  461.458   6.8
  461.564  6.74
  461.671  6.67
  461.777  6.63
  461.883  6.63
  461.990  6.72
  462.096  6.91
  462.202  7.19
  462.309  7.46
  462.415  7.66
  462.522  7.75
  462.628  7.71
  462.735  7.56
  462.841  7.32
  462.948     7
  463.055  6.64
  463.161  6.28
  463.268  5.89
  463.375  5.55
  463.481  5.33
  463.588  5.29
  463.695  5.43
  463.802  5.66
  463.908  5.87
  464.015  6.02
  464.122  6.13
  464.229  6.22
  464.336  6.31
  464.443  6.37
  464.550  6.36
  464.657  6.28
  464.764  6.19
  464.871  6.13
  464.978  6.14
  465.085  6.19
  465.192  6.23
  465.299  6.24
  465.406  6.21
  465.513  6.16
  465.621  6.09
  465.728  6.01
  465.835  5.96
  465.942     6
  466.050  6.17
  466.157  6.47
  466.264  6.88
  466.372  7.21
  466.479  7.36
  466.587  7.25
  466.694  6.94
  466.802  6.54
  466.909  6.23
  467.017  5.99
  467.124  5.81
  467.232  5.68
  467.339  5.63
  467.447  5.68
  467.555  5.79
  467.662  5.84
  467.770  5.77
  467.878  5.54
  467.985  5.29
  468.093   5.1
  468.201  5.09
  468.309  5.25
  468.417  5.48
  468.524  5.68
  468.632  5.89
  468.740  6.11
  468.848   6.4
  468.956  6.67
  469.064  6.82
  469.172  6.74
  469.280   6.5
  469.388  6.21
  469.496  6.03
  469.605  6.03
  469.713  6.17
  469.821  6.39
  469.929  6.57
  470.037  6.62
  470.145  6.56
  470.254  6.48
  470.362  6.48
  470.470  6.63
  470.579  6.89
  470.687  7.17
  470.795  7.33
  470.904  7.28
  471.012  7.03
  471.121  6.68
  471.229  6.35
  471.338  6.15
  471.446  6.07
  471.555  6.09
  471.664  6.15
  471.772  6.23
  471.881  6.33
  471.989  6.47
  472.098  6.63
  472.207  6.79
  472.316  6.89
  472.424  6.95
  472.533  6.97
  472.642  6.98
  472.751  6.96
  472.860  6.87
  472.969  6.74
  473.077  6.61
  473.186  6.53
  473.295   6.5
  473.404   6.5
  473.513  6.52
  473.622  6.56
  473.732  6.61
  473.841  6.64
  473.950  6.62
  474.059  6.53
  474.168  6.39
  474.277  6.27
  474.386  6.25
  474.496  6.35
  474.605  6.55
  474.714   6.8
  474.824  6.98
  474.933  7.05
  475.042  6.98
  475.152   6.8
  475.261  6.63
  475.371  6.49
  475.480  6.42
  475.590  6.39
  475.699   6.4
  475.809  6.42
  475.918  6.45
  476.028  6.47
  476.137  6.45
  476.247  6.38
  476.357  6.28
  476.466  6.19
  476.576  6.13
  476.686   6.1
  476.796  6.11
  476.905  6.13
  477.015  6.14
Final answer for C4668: 0.83 nm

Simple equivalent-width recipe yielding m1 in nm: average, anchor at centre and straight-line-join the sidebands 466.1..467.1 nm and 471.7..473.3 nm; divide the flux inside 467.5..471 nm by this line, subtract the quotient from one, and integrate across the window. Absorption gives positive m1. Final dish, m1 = 0.26 nm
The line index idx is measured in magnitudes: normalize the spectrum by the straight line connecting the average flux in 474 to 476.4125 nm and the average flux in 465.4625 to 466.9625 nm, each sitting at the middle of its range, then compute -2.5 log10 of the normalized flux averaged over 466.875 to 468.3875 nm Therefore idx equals 0.16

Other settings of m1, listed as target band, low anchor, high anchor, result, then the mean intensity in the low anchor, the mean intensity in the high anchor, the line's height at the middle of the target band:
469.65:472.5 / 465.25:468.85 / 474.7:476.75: -0.15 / 6.05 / 6.51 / 6.26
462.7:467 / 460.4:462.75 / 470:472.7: 0.28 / 6.77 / 6.65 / 6.73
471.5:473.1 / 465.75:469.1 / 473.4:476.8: -0.08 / 6.08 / 6.49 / 6.34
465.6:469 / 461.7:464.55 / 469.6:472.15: 0.25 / 6.52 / 6.54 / 6.53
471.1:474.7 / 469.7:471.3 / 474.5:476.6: 0.05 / 6.72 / 6.54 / 6.63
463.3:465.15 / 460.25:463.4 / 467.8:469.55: 0.13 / 6.68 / 5.93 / 6.42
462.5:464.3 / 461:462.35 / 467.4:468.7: 0.05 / 6.81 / 5.54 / 6.47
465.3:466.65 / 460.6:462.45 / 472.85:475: 0.04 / 6.72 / 6.59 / 6.67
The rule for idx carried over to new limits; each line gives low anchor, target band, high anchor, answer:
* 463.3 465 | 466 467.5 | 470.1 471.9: -0.040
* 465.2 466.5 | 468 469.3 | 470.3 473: 0.101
